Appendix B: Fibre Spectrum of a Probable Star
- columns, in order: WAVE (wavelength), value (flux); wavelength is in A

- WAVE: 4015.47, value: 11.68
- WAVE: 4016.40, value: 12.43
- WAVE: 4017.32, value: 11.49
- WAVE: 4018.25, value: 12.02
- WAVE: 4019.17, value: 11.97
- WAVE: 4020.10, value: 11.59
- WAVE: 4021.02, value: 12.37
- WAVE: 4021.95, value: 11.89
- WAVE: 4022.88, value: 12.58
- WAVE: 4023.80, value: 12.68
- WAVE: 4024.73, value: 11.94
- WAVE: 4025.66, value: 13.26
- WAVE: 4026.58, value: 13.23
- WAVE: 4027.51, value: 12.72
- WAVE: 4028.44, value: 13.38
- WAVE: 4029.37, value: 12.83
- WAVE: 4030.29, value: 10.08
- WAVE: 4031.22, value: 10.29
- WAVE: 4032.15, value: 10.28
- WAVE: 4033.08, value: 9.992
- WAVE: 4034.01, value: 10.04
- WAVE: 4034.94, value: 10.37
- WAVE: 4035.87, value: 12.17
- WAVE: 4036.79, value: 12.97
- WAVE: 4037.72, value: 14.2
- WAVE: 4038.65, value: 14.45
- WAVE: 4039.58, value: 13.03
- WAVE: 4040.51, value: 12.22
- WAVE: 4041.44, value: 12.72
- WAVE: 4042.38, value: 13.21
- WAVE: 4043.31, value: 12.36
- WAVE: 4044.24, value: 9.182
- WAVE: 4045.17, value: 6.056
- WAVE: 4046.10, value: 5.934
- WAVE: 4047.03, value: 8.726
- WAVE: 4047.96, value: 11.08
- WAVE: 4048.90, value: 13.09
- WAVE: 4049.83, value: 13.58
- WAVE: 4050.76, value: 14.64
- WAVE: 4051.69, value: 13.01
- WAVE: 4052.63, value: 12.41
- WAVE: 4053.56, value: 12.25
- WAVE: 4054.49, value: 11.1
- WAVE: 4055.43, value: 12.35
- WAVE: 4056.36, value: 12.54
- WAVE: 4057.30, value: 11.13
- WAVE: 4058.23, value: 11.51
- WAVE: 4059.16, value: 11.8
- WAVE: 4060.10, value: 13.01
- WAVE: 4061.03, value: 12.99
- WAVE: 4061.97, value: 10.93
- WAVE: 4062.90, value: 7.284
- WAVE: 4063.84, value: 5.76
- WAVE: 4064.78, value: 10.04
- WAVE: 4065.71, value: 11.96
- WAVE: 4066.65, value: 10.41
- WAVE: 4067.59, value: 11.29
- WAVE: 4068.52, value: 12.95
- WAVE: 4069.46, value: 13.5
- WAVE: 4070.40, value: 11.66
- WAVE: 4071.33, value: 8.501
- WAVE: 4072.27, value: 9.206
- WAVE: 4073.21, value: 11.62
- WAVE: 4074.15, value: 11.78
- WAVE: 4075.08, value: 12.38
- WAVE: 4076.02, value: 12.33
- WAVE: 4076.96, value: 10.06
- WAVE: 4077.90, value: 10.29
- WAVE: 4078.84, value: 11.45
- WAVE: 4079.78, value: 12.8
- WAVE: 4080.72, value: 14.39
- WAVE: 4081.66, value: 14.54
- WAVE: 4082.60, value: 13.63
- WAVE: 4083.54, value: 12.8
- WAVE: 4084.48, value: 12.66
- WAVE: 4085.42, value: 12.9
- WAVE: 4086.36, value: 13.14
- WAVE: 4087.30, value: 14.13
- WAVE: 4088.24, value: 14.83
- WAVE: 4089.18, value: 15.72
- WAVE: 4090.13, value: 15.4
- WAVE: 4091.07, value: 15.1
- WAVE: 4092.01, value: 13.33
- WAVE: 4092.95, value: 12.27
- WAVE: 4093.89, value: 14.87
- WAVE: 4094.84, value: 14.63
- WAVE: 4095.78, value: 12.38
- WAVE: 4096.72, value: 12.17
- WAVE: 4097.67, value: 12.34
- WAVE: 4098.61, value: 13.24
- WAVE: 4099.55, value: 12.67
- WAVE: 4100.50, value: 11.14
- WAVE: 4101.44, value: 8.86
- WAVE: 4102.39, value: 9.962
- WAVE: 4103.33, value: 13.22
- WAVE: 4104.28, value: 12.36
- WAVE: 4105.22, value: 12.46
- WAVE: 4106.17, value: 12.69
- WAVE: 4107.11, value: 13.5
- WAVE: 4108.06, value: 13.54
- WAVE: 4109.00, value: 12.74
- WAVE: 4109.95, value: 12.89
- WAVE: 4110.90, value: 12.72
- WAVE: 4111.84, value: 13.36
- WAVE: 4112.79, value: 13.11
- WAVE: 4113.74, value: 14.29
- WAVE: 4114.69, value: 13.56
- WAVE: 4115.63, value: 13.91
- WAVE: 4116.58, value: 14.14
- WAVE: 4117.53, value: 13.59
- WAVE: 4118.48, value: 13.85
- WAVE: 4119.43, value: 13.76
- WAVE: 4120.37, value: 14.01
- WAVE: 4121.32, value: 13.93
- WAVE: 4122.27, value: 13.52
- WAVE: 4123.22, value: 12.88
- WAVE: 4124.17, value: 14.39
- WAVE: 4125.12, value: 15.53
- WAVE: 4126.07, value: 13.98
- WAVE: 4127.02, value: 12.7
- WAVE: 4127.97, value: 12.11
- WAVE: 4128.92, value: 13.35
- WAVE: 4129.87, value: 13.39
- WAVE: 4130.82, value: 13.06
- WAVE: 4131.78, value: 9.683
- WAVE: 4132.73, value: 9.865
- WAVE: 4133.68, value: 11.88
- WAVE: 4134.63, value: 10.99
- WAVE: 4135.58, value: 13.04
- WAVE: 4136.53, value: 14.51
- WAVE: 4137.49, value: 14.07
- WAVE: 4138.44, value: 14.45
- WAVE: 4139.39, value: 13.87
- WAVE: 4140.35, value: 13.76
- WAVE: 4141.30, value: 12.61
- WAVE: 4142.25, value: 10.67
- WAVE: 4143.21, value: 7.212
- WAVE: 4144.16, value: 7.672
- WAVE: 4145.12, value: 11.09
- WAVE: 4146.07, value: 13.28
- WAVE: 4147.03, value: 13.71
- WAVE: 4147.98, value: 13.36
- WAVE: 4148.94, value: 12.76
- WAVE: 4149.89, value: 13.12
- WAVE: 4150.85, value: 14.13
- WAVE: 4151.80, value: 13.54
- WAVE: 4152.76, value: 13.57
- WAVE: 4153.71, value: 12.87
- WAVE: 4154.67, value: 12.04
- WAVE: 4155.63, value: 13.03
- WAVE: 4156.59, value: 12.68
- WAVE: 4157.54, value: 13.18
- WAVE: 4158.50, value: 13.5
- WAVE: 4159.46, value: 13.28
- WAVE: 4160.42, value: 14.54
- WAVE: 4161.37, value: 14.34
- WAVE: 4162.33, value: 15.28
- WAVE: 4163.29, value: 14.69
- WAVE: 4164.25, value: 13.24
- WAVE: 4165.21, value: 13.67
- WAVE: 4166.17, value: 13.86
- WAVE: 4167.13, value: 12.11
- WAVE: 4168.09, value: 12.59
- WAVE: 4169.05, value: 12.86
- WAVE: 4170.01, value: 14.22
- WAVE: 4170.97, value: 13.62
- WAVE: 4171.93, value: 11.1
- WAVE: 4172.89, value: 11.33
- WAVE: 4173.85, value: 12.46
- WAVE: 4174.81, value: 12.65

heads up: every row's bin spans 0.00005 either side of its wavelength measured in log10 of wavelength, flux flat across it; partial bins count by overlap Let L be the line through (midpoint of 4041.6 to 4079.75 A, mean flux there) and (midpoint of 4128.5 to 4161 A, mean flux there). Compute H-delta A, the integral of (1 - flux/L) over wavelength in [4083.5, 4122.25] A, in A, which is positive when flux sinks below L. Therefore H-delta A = -4.4 A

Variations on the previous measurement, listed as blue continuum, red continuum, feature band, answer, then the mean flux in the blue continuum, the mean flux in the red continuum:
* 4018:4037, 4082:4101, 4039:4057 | 1.1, 11.8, 13.5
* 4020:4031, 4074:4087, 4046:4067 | 2.0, 12.4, 12.6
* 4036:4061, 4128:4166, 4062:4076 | 1.6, 11.9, 12.8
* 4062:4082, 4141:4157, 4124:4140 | -1.4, 11.1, 12.2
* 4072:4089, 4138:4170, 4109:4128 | -1.3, 12.6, 12.9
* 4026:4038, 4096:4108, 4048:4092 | -1.0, 11.7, 12.1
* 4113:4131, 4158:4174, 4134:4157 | 1.6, 13.7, 13.3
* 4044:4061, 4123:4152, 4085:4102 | -1.9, 11.4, 12.6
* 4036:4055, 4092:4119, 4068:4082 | 0.6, 11.8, 12.9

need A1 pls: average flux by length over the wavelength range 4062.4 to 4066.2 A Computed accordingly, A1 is 8.79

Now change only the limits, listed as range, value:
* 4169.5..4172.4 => 13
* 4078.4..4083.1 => 13.4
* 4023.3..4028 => 12.8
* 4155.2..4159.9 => 13.1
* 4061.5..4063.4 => 9.05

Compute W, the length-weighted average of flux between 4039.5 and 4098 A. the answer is 12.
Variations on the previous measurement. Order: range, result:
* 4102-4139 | 13.1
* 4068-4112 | 12.7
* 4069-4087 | 12.1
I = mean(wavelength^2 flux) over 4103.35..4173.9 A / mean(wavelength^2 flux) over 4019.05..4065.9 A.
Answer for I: 1.18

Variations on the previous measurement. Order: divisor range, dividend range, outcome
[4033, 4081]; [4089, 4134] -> 1.17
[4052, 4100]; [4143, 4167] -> 1.10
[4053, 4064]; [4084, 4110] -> 1.18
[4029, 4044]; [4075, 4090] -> 1.12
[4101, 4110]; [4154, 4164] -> 1.15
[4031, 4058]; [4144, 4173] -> 1.20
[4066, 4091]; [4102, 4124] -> 1.08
